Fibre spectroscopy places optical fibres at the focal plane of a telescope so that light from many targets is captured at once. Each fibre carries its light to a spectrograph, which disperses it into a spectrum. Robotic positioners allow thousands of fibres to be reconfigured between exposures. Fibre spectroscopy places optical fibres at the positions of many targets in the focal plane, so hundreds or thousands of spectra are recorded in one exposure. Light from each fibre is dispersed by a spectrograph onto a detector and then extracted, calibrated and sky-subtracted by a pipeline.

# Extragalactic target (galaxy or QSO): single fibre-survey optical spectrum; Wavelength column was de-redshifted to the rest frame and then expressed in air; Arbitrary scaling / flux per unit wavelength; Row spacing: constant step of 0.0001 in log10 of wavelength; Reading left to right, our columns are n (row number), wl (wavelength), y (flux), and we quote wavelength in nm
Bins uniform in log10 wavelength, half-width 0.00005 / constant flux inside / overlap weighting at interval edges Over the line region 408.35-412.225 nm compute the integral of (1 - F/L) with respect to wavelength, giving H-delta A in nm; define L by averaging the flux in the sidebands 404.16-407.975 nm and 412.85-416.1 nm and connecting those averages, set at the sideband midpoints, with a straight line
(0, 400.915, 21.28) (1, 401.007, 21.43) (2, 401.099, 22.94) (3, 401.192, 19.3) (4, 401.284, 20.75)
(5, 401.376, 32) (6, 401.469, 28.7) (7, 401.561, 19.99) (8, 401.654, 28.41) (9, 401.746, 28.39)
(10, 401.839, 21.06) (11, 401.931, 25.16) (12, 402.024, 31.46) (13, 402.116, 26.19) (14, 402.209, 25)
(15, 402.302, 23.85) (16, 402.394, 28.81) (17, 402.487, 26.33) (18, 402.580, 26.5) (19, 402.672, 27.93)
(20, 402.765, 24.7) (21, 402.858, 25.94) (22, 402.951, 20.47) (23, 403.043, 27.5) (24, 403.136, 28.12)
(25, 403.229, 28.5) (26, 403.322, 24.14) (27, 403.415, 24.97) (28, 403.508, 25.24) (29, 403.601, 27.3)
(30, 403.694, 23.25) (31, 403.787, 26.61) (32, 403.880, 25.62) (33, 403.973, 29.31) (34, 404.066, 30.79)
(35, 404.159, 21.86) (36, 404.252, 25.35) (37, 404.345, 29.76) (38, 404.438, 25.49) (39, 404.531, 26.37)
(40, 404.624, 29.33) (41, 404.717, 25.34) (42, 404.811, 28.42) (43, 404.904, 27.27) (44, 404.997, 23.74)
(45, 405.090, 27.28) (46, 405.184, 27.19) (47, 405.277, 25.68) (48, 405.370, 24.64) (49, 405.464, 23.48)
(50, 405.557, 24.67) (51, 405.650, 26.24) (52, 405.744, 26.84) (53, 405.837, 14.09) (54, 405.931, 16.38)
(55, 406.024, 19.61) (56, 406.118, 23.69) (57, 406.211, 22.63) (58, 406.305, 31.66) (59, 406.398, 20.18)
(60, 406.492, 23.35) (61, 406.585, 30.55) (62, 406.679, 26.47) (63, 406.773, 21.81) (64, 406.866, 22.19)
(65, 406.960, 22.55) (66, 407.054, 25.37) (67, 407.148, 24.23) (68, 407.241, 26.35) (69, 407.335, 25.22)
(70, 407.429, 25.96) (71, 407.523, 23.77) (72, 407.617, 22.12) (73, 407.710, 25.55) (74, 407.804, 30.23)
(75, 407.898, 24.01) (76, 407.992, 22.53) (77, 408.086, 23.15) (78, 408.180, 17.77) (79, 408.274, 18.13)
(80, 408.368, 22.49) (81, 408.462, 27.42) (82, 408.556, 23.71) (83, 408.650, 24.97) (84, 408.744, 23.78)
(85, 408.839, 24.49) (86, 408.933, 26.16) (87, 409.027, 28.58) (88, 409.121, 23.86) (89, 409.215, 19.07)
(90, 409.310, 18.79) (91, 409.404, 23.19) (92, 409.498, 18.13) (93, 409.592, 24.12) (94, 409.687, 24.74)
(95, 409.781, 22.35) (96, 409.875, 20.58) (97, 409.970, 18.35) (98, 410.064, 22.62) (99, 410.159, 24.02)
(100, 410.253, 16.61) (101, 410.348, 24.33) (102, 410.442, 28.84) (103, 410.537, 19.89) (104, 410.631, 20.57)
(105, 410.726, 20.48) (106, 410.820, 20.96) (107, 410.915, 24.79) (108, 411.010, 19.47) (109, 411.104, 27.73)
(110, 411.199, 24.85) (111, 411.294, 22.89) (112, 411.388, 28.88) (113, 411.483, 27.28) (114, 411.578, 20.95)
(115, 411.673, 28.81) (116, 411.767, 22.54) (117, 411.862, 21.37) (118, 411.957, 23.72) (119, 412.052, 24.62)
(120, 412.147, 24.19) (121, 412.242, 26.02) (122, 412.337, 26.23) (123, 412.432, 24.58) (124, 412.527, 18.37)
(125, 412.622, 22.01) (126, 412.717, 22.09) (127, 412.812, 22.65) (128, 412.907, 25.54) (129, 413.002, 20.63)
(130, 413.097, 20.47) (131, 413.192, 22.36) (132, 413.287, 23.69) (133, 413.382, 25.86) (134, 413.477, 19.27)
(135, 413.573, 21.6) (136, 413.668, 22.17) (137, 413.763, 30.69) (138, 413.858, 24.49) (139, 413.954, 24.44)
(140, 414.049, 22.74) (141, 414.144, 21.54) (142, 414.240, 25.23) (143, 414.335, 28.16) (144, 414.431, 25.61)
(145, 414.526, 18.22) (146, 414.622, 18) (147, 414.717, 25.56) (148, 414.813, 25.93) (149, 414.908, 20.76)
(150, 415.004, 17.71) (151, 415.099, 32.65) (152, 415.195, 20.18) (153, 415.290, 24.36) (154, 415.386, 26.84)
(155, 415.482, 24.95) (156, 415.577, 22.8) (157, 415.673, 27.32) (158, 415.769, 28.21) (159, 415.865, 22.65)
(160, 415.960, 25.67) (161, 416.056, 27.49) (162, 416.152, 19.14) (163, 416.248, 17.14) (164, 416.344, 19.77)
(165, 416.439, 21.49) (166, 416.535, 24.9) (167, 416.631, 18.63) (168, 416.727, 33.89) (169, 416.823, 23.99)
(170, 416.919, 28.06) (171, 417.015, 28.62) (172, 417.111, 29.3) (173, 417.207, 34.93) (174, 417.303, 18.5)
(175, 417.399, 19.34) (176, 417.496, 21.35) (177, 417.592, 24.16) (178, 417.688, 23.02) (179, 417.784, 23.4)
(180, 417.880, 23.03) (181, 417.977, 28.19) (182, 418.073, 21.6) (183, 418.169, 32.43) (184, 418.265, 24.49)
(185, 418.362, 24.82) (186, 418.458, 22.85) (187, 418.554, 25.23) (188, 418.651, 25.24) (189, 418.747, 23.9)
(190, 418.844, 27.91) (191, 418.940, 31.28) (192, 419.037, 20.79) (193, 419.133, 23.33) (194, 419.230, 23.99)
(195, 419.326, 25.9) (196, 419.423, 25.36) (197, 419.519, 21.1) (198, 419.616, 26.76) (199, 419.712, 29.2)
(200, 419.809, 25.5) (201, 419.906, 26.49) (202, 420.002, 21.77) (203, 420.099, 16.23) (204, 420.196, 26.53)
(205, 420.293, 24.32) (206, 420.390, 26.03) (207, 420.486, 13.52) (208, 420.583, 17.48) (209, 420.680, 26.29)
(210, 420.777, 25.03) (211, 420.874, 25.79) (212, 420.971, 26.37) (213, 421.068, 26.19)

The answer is 0.167 nm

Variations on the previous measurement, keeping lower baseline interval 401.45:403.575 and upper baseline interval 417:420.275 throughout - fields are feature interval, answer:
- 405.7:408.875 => 0.25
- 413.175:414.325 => 0.06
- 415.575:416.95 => 0.05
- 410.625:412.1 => 0.09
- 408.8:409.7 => 0.09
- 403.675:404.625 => -0.03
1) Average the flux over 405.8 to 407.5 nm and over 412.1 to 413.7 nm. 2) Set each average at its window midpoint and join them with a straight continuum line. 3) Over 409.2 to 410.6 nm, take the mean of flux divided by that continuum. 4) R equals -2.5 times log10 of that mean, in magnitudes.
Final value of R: 0.07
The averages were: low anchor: 23.5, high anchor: 22.8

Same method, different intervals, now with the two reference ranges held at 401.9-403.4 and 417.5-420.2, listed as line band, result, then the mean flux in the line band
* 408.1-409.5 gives 0.126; 22.9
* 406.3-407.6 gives 0.050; 24.7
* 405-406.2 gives 0.118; 23.3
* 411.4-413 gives 0.068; 23.8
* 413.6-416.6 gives 0.060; 23.7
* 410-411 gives 0.155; 22.1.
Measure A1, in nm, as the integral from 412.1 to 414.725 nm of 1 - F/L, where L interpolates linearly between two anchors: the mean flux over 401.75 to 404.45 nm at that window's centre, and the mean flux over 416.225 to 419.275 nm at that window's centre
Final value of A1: 0.20 nm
